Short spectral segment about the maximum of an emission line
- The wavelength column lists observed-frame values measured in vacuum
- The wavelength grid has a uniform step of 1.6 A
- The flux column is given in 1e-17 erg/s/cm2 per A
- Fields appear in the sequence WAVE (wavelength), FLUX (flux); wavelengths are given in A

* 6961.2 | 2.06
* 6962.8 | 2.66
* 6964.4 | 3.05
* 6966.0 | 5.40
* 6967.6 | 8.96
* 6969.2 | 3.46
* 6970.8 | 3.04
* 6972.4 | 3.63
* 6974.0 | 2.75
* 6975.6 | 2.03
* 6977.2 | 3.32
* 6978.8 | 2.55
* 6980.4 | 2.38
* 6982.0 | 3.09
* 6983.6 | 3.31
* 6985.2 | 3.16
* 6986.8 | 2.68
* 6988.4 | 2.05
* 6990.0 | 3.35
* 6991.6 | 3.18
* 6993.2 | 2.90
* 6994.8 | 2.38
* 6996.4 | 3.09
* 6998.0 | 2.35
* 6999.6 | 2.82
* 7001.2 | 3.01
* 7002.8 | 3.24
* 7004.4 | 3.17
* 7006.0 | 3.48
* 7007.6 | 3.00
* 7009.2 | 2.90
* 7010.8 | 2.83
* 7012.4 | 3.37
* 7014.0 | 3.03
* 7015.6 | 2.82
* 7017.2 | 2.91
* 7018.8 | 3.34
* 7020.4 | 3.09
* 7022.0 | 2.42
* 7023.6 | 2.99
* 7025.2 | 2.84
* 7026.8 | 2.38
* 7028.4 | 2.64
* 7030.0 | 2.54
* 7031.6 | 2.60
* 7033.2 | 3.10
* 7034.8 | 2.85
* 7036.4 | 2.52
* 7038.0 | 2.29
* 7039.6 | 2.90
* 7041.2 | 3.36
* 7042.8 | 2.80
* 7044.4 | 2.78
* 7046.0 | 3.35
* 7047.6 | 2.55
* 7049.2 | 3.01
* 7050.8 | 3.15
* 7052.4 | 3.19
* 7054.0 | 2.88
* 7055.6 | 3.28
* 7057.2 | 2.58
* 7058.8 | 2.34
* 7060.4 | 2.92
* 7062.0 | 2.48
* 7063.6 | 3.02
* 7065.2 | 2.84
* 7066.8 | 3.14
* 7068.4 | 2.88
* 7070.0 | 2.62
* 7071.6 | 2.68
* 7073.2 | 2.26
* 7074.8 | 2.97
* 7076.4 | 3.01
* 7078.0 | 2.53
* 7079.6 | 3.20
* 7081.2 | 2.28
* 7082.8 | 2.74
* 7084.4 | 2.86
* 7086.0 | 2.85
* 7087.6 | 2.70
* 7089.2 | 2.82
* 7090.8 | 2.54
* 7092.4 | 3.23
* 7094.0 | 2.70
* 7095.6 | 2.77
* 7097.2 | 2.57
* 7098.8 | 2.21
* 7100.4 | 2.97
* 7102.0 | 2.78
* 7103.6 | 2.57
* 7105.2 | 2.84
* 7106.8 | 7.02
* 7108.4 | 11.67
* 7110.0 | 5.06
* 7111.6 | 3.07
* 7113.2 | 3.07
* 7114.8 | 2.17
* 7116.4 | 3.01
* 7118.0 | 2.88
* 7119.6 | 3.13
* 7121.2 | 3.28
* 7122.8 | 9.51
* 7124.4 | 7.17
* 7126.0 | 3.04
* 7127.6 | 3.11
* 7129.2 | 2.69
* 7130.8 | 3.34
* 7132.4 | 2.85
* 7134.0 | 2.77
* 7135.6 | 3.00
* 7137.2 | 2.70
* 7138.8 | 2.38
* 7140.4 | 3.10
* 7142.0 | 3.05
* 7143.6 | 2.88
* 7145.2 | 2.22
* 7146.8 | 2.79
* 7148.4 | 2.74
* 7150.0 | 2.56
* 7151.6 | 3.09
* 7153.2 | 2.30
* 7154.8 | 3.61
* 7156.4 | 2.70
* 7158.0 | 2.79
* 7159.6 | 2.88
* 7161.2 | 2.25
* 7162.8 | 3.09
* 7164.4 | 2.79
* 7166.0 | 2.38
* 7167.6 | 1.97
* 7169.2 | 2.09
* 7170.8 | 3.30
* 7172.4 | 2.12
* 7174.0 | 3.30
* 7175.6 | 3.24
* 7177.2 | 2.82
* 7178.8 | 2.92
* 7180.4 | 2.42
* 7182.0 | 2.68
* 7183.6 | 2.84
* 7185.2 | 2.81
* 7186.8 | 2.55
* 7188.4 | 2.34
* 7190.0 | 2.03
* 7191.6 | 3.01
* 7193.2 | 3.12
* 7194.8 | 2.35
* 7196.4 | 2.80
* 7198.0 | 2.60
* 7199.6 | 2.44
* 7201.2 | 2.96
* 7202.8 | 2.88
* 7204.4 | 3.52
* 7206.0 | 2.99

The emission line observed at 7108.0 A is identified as [S II]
